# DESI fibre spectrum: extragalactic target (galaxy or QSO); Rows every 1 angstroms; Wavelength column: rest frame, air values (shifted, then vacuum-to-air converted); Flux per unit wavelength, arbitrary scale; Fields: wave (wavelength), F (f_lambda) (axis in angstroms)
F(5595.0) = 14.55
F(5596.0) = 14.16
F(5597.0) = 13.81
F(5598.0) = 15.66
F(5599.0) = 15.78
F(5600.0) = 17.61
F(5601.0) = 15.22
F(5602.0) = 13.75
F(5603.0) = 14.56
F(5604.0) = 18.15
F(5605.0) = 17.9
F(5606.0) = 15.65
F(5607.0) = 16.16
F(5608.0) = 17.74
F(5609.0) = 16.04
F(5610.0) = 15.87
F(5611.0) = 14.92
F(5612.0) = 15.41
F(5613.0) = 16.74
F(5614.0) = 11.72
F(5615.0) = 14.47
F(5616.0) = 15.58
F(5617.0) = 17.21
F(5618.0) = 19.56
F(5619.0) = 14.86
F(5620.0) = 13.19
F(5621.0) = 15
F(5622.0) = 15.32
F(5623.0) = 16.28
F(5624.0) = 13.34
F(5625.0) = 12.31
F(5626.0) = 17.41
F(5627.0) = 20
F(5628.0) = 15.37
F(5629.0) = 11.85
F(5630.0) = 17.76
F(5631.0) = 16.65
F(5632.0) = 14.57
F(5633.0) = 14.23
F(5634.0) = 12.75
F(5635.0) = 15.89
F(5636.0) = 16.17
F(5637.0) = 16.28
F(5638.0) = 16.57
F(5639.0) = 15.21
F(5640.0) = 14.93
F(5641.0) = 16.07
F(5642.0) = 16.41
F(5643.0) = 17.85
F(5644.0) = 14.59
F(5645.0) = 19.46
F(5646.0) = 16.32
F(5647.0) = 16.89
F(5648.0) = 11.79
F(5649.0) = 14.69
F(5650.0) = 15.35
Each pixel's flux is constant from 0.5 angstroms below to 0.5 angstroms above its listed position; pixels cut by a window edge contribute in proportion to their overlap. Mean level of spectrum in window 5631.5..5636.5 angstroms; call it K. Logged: 14.7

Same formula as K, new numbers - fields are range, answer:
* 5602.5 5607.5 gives 16.5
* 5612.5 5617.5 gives 15.1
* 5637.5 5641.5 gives 15.7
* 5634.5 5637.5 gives 16.1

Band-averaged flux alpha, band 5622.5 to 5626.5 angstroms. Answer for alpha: 14.8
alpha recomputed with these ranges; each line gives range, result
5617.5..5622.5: 15.6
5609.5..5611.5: 15.4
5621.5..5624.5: 15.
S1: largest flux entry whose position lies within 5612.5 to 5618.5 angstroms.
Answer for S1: 19.56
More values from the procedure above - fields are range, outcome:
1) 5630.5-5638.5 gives 16.65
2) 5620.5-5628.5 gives 20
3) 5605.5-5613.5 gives 17.74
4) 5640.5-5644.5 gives 17.85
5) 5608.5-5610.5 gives 16.04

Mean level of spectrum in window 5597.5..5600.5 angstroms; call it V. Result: 16.3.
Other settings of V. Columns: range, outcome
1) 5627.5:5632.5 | 15.2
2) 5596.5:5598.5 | 14.7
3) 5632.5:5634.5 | 13.5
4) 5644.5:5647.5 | 17.6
